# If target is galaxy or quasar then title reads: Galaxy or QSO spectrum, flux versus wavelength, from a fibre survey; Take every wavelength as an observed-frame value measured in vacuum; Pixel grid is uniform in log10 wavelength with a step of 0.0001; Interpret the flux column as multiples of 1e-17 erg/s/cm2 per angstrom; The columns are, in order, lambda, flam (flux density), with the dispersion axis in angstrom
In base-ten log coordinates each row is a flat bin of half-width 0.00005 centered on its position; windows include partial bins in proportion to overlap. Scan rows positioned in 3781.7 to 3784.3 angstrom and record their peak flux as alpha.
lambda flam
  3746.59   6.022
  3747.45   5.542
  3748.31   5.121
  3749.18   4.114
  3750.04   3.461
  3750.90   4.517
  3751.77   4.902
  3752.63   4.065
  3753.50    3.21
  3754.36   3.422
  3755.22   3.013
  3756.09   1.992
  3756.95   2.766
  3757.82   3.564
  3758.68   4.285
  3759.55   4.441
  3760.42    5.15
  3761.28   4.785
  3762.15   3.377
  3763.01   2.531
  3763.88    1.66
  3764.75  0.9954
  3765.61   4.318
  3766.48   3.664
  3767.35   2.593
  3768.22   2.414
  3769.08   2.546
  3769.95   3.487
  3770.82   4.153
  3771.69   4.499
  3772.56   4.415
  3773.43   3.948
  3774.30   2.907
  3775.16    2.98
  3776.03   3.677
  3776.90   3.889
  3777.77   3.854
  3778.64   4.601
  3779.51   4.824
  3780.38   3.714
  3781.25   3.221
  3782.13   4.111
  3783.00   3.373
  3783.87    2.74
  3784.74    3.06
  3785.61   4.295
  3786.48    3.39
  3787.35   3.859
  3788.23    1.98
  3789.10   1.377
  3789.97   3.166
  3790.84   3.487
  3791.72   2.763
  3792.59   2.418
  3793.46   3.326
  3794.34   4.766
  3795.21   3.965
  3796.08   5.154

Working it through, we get 4.111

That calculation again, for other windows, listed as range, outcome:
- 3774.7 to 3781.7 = 4.824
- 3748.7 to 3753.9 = 4.902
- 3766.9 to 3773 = 4.499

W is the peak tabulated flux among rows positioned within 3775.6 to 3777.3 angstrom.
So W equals 3.889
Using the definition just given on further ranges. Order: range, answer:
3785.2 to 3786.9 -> 4.295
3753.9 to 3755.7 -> 3.422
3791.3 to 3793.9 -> 3.326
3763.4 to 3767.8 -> 4.318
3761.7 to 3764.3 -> 3.377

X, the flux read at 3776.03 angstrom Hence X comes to 3.677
